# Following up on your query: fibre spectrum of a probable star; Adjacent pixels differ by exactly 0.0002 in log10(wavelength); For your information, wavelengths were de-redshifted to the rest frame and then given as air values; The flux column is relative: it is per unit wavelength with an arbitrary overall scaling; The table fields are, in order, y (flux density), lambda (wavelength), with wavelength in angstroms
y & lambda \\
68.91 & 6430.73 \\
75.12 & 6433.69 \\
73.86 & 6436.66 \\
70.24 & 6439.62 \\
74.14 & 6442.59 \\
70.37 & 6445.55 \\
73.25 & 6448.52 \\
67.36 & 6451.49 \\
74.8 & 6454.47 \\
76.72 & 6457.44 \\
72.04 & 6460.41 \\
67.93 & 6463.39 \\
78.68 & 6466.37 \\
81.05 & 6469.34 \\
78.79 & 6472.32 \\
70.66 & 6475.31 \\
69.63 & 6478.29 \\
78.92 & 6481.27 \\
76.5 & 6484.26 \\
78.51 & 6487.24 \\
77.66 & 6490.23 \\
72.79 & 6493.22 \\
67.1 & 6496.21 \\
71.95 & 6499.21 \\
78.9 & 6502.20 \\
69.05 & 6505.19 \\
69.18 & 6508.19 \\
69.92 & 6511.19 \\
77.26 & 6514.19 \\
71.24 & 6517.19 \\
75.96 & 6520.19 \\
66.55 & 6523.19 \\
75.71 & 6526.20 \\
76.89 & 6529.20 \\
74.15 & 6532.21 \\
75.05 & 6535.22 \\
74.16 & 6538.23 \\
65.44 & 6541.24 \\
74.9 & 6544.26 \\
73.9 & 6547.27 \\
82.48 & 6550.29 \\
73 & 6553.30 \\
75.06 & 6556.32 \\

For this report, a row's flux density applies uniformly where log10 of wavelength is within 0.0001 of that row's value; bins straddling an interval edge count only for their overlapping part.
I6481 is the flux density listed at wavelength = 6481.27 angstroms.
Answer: 78.92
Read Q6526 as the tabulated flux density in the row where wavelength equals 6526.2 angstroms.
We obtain 75.71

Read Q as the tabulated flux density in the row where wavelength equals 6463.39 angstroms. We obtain 67.93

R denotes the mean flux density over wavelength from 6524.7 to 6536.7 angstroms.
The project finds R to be 75.5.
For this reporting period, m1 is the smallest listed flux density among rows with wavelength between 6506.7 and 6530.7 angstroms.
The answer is 66.55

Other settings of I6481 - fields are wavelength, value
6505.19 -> 69.05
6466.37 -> 78.68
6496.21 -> 67.1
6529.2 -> 76.89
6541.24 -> 65.44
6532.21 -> 74.15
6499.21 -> 71.95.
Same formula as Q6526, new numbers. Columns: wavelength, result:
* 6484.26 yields 76.5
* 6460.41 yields 72.04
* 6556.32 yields 75.06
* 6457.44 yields 76.72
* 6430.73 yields 68.91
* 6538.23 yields 74.16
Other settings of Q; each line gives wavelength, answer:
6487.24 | 78.51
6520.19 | 75.96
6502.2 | 78.9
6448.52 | 73.25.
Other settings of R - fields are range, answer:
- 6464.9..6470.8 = 80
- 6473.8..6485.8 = 74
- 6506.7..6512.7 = 69.5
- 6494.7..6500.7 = 69.5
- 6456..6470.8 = 75.3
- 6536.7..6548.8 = 72.1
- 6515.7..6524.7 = 71.3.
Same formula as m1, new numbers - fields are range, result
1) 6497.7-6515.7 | 69.05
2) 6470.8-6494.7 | 69.63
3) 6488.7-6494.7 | 72.79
